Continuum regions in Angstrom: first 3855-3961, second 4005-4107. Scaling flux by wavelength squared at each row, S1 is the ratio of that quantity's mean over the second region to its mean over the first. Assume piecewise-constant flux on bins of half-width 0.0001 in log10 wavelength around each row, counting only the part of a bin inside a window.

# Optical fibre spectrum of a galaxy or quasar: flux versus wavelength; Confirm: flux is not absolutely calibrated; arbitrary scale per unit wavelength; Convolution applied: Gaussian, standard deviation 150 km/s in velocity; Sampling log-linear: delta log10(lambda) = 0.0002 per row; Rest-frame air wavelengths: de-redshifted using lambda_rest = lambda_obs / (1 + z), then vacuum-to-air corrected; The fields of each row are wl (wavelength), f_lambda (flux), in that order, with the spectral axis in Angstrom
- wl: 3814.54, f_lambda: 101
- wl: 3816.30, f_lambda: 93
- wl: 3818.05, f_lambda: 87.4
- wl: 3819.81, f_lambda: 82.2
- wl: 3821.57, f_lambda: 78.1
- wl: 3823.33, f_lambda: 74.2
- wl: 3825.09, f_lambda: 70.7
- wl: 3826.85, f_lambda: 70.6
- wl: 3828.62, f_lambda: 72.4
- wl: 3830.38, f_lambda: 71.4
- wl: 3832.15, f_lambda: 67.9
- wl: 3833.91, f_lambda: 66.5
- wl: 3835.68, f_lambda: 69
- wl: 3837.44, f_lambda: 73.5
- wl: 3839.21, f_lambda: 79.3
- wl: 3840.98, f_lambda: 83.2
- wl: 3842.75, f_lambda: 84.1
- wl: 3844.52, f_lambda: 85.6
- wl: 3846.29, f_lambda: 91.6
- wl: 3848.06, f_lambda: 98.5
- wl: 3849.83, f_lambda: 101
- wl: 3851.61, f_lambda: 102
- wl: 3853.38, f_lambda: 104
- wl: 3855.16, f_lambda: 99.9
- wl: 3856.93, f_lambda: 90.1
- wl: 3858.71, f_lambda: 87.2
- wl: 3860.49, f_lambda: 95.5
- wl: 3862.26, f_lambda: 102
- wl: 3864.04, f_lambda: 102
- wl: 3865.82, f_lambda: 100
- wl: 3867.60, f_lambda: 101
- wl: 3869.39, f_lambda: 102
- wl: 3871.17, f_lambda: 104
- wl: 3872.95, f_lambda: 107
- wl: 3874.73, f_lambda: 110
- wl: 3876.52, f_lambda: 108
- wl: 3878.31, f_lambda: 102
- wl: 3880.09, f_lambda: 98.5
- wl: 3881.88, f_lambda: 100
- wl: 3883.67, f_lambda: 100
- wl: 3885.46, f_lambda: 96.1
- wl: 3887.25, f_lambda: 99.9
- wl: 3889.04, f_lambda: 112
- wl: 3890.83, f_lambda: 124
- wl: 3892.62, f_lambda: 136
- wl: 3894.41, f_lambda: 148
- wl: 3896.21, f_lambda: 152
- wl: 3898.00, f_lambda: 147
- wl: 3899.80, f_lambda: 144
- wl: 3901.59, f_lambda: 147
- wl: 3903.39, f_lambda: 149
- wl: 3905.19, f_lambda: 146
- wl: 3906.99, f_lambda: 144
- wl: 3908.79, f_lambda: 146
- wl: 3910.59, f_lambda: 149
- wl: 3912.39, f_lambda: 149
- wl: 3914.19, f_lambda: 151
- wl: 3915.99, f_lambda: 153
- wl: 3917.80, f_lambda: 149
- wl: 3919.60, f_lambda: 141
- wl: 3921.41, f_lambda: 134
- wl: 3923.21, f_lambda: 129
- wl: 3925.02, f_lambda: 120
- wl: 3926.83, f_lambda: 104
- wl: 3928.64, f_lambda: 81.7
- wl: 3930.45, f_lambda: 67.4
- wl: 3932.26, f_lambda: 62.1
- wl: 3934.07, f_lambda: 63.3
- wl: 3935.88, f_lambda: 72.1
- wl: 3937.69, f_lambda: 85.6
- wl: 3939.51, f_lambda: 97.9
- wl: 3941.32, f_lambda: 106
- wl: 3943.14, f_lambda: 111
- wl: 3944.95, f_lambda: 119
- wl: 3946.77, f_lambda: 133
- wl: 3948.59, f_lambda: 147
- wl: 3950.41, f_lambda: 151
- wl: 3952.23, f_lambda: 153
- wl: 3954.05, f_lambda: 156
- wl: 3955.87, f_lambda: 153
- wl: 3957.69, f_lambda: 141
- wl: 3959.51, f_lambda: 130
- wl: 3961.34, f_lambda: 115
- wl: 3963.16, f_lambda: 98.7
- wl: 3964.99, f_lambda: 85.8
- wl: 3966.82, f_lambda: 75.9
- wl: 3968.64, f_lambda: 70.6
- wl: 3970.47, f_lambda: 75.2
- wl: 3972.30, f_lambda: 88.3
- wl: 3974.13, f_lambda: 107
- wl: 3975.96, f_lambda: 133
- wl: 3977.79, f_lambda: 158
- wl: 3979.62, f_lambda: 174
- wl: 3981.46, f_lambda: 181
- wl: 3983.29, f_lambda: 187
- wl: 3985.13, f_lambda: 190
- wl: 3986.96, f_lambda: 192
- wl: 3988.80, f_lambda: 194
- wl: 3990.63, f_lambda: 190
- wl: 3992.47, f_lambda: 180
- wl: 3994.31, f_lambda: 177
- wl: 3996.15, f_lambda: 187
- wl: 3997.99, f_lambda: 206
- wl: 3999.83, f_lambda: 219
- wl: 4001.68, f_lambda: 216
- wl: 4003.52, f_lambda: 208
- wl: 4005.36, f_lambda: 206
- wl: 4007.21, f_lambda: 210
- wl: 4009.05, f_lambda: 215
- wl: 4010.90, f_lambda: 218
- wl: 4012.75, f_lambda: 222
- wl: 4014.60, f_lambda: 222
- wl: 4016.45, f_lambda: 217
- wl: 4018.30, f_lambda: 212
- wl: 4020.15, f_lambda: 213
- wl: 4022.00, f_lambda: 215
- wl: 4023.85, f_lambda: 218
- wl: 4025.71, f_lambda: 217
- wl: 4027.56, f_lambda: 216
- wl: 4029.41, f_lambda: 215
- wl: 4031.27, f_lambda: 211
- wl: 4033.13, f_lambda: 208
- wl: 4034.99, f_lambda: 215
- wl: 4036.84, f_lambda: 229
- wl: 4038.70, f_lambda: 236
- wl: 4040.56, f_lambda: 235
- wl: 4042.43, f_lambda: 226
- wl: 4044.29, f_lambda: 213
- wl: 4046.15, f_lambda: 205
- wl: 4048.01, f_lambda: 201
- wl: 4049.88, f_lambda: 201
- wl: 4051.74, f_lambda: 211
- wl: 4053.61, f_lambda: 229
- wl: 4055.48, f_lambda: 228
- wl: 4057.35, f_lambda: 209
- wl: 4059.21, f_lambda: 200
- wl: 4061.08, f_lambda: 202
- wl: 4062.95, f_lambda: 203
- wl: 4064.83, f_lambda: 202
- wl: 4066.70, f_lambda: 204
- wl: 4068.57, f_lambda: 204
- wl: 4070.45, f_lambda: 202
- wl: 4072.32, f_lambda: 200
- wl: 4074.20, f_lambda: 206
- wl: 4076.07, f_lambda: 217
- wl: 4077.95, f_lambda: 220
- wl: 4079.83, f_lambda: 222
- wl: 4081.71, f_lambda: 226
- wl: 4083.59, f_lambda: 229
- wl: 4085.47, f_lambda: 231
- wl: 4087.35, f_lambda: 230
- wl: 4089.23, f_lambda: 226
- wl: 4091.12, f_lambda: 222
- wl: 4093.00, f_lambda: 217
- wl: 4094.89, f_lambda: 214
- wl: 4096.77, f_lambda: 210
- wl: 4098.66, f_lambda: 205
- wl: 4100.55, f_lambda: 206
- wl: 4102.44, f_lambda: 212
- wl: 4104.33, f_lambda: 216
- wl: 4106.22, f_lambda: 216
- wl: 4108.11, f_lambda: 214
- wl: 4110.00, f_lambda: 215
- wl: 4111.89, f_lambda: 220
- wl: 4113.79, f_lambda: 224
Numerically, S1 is 1.9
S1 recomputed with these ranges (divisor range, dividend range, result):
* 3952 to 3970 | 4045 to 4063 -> 1.90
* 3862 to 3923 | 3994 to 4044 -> 1.82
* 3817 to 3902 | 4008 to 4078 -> 2.38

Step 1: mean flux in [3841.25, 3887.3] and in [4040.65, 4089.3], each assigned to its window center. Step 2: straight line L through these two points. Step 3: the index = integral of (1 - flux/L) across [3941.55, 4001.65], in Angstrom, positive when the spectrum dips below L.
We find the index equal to 5.33 Angstrom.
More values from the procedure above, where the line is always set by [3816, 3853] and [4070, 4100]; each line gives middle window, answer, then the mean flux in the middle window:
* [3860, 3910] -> -4.5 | 119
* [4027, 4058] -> -3.6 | 217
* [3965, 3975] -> 4.6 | 83.5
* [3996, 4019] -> -4.9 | 213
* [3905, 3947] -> 4.2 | 116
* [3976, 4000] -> -2.8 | 184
